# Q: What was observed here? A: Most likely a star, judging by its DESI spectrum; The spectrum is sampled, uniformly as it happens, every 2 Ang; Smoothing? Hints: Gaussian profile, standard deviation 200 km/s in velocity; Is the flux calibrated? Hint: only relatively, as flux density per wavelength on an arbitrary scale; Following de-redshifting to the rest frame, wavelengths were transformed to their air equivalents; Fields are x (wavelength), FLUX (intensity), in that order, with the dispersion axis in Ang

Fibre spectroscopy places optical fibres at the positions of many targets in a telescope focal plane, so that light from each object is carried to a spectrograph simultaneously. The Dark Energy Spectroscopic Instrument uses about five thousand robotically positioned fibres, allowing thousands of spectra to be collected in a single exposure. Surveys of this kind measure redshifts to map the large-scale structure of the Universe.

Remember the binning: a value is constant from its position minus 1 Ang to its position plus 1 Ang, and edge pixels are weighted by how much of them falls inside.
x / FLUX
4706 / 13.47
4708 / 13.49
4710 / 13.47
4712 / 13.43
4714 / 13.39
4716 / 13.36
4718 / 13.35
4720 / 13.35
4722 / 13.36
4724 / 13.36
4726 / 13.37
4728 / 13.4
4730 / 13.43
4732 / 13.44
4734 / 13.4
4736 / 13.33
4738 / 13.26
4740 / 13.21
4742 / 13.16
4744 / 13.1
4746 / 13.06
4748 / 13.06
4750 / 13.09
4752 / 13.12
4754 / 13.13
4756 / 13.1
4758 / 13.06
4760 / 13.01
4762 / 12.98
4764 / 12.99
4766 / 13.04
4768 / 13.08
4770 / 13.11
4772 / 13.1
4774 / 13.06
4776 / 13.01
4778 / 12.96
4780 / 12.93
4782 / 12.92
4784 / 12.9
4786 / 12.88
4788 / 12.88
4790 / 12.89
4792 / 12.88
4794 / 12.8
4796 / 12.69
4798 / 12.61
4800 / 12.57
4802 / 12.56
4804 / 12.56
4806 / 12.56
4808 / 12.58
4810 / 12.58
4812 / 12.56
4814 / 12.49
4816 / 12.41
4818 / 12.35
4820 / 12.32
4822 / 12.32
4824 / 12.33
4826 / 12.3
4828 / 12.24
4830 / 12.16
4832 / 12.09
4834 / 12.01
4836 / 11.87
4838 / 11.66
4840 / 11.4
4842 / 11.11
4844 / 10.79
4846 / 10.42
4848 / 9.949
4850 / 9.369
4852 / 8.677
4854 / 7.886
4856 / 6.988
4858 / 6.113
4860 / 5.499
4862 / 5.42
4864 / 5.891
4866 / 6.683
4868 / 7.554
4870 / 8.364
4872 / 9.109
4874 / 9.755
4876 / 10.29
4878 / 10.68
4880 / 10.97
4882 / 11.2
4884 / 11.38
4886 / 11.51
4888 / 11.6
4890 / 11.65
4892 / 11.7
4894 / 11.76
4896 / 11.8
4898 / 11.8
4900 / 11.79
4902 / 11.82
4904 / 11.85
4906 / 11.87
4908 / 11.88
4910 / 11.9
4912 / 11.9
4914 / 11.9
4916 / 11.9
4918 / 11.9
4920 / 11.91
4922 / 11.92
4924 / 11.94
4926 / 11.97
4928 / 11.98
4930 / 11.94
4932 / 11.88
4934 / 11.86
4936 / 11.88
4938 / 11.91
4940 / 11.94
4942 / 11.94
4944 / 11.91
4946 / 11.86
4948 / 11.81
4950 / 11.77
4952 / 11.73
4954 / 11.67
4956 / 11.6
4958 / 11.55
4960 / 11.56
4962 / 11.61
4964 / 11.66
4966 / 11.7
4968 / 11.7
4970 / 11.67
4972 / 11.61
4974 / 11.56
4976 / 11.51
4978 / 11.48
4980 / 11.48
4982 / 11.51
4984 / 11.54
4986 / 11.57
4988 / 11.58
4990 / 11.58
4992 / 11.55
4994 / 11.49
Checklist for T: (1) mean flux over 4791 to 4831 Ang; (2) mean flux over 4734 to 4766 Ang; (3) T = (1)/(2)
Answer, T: 0.95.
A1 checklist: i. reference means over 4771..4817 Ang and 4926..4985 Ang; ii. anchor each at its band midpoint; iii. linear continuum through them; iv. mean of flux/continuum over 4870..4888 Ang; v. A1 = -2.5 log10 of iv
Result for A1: 0.16 mag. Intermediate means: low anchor 12.8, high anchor 11.7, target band 10.5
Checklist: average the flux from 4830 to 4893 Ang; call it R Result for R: 9.7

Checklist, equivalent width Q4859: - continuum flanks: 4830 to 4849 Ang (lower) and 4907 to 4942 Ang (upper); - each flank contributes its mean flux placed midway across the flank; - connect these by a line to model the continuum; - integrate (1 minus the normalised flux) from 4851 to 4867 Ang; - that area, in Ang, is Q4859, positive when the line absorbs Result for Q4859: 6.7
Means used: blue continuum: 11.3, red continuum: 11.9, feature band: 6.64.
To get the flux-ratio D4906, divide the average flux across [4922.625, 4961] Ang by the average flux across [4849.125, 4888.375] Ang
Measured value 1.4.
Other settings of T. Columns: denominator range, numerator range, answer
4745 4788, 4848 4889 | 0.67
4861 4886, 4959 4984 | 1.28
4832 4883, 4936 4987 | 1.26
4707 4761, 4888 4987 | 0.89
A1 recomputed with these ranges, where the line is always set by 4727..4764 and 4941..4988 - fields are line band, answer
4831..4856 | 0.19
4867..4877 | 0.34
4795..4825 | 0.02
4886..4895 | 0.05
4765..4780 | 0.00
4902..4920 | 0.01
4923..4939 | 0.00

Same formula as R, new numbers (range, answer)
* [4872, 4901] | 11.2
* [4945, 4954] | 11.8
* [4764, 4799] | 12.9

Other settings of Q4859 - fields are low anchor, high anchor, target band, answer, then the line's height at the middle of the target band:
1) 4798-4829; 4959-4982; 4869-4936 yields 2.84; 12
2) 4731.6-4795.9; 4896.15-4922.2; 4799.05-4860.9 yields 6.94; 12.5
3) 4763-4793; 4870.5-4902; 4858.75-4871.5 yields 5.34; 11.5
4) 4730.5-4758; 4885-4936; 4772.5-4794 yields -0.09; 12.9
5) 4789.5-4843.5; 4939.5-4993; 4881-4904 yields 0.63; 12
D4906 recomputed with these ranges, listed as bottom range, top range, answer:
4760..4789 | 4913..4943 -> 0.92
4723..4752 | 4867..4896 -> 0.80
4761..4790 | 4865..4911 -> 0.83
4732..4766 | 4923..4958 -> 0.90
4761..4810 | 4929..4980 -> 0.91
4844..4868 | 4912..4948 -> 1.55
